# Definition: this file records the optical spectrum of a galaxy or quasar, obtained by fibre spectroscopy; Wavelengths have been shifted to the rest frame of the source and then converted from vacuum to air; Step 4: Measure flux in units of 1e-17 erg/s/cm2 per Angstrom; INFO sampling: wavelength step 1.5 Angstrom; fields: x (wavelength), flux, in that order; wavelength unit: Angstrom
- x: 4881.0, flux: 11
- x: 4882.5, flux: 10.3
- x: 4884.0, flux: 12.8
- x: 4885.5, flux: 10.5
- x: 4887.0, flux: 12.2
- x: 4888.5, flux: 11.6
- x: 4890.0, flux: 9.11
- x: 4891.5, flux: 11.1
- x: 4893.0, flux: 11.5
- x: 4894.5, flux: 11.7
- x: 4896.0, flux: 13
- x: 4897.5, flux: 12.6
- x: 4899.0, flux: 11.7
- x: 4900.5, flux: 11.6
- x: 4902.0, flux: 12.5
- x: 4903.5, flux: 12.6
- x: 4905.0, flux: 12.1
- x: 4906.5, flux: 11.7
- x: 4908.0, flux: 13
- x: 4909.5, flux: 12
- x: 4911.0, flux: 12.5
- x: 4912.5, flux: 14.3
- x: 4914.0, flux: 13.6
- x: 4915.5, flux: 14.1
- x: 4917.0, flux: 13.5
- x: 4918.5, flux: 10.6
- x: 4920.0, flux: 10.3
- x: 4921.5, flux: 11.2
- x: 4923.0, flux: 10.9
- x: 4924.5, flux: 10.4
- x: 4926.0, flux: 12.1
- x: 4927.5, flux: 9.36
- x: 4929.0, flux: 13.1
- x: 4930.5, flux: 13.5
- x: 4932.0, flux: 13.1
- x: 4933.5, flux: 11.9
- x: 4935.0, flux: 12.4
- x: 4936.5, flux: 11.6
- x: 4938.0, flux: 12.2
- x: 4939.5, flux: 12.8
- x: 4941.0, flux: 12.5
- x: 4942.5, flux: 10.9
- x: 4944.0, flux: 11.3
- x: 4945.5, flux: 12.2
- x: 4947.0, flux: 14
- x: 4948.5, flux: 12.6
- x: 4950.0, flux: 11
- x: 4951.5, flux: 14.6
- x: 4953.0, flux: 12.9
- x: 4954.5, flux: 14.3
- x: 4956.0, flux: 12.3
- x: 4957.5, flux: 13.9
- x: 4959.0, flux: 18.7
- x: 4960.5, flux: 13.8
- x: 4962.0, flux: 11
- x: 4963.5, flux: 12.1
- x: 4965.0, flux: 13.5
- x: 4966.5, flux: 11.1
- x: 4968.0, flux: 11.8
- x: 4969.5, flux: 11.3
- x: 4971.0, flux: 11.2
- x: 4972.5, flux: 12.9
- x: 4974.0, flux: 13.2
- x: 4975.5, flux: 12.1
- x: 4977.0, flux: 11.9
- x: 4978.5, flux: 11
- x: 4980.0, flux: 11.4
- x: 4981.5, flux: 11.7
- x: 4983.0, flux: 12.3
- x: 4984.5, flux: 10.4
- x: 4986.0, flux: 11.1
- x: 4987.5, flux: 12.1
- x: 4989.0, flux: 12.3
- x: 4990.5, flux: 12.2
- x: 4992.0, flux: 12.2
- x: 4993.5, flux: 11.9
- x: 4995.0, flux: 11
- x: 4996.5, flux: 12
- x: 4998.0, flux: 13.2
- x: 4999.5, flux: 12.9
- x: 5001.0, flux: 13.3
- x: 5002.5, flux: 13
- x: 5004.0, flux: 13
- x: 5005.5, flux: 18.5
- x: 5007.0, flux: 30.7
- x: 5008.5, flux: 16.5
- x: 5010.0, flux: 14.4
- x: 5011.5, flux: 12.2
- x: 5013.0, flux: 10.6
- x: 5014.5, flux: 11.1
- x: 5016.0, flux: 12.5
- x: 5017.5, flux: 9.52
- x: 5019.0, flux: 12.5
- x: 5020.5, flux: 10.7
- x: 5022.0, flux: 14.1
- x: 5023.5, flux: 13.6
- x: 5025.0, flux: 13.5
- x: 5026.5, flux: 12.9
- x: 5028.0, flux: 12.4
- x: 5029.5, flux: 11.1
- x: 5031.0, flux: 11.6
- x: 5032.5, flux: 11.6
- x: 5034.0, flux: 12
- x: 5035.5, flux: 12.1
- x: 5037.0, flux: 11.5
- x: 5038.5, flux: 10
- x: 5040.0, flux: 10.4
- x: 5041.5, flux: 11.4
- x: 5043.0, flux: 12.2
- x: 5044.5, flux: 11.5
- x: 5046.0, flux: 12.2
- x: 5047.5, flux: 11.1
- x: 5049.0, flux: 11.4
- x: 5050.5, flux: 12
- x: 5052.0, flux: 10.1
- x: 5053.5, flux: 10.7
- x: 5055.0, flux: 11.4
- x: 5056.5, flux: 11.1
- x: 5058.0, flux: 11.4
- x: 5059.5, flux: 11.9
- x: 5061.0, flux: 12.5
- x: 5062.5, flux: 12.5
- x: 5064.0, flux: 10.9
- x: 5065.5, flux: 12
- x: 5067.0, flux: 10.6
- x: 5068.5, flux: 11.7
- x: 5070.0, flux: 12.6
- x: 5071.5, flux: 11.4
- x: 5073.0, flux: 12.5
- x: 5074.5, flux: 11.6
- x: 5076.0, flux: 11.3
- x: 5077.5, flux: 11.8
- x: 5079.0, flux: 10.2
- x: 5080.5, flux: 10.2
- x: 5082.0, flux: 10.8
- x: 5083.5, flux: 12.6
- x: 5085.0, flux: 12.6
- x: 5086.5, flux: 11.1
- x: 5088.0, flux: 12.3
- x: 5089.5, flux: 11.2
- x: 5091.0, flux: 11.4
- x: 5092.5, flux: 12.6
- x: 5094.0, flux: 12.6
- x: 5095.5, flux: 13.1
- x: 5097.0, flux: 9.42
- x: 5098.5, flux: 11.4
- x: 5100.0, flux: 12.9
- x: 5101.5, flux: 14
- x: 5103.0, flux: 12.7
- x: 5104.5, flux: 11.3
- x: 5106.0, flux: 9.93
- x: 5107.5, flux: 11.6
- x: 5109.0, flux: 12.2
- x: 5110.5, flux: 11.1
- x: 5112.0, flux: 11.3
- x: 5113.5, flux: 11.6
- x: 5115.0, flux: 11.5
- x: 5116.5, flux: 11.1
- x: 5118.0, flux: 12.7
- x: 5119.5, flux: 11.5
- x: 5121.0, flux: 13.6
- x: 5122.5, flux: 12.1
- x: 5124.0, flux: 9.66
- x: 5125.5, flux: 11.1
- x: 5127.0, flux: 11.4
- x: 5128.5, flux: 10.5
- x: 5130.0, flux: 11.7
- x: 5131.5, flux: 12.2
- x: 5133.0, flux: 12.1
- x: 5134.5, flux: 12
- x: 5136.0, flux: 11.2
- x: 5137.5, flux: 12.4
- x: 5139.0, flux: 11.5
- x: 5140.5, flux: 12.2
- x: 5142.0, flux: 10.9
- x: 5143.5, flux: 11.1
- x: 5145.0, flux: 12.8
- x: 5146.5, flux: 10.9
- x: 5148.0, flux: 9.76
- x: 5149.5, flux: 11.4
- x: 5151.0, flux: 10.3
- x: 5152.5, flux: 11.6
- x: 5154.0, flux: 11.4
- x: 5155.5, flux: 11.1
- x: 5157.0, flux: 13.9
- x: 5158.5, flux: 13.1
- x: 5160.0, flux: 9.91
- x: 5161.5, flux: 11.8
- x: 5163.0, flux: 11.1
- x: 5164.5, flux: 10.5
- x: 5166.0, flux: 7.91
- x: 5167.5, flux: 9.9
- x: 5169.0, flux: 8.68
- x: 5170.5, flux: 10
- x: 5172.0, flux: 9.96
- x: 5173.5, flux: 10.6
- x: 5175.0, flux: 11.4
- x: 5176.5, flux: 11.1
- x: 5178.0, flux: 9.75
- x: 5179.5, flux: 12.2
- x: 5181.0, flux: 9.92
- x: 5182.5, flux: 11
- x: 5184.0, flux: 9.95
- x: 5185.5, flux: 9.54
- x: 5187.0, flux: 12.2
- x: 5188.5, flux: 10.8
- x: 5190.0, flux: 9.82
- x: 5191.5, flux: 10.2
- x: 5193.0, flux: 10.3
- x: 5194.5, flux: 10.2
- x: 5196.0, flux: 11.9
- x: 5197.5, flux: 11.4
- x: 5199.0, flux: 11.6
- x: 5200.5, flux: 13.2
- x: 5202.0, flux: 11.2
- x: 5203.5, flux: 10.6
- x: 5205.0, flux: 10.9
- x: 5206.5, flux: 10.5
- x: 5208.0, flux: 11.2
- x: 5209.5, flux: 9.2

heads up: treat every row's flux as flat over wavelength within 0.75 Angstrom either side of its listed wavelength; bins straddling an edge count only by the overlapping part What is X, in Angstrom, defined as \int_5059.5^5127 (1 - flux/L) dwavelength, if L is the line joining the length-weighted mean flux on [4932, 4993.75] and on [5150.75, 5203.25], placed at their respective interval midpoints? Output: -1.5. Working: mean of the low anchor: 12.4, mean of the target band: 11.7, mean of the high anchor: 10.8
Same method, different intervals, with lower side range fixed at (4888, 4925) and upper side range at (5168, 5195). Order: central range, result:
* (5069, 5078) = -0.68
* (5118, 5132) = -1.09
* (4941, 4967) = -2.77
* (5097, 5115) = -1.42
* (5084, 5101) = -1.54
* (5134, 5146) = -1.22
